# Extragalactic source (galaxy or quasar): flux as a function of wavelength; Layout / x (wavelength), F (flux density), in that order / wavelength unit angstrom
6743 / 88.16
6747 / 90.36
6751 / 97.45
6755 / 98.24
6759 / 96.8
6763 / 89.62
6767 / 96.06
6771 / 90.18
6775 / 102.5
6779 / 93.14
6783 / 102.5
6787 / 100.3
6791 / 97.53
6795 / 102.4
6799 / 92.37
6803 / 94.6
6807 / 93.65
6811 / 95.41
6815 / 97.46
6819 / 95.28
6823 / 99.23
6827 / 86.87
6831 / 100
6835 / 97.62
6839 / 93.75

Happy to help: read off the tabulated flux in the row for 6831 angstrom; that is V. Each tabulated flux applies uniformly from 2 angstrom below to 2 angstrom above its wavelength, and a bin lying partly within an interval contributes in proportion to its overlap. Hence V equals 100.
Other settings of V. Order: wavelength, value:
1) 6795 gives 102.4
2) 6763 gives 89.62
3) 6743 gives 88.16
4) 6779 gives 93.14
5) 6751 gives 97.45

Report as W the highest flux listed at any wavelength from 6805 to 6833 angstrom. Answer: 100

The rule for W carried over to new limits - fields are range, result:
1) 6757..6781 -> 102.5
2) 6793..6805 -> 102.4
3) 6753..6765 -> 98.24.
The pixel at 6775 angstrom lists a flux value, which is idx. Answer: 102.5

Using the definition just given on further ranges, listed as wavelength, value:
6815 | 97.46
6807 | 93.65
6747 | 90.36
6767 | 96.06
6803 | 94.6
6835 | 97.62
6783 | 102.5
